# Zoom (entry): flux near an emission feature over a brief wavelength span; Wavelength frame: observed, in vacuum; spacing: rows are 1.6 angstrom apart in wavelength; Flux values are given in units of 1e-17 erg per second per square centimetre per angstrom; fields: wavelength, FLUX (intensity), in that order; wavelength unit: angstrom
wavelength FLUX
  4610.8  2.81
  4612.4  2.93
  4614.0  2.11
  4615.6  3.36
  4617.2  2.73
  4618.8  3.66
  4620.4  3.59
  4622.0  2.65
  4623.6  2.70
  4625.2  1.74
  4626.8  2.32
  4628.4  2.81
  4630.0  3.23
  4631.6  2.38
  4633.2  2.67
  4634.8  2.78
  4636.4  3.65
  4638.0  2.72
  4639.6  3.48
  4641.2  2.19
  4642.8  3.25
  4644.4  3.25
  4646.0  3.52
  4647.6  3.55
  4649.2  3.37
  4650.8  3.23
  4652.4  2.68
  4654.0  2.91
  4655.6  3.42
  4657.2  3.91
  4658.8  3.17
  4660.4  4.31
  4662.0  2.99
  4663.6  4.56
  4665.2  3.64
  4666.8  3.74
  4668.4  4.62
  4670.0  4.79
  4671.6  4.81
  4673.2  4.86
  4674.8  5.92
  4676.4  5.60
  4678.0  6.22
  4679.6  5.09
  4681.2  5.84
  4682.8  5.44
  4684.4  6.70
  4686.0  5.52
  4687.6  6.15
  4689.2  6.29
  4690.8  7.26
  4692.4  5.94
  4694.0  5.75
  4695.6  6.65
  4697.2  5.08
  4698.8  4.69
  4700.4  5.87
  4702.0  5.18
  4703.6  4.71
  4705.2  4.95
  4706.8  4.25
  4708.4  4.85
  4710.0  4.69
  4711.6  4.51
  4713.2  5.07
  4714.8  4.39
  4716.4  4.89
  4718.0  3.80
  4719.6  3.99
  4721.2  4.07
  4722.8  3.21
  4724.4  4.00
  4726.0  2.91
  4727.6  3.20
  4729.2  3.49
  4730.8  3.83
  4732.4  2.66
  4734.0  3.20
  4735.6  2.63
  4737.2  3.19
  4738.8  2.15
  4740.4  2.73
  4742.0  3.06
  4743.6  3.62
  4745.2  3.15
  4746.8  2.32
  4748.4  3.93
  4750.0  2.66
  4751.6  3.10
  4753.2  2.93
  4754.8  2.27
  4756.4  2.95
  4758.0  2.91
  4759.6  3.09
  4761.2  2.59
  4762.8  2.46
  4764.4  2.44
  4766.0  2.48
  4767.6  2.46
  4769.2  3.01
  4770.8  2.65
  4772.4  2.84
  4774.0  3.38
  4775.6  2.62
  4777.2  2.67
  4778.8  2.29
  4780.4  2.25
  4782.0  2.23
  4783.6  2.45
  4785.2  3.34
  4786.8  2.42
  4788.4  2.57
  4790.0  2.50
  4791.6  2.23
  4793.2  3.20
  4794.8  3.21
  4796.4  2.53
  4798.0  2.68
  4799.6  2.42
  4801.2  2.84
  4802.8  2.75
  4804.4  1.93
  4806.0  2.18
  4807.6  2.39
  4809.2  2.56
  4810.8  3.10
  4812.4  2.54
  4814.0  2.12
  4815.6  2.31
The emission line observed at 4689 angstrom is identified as Mg II 2798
